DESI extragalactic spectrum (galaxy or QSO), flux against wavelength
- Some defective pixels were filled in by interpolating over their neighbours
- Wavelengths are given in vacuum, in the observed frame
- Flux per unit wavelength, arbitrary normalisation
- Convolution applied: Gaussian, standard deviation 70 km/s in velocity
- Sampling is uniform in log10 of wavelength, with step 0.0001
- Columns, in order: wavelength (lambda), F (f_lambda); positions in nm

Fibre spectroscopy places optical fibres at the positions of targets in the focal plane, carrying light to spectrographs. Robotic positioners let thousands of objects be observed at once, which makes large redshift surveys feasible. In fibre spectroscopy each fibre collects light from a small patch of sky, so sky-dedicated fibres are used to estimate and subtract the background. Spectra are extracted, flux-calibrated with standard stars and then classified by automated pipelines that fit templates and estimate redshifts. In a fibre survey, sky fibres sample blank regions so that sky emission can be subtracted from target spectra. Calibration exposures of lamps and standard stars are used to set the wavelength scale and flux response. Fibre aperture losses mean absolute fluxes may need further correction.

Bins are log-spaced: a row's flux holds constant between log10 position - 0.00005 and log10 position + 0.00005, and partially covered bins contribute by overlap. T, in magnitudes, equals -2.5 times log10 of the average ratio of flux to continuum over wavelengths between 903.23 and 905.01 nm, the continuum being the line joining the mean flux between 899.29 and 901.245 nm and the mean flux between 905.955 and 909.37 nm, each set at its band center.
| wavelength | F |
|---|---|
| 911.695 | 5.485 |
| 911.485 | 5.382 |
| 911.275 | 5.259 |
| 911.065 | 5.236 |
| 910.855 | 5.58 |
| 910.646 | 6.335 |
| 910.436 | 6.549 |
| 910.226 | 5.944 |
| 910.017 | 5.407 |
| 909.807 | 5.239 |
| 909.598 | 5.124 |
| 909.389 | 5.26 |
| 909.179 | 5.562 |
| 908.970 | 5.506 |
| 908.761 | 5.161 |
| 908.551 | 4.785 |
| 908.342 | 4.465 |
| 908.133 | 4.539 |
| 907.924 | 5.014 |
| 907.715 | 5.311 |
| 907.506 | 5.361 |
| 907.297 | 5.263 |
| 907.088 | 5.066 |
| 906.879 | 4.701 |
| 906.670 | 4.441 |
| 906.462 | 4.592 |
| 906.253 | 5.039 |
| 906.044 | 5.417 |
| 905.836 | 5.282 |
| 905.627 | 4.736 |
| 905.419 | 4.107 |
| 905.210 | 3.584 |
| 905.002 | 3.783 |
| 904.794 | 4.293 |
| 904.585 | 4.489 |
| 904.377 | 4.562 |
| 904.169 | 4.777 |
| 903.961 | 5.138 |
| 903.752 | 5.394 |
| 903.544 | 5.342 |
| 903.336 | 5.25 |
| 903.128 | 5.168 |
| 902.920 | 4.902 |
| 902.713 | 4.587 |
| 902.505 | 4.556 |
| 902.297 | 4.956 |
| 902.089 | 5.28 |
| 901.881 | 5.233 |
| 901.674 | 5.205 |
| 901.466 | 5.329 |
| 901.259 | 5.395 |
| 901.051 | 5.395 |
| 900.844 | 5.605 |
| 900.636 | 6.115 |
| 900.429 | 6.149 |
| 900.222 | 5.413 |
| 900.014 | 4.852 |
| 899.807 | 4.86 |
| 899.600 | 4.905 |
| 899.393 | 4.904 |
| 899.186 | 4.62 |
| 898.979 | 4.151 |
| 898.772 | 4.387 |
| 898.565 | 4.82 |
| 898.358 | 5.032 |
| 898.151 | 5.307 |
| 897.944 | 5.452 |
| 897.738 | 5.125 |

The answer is 0.076 mag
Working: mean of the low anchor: 5.36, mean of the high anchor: 5.02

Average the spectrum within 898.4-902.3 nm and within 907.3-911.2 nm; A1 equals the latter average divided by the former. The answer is 1.04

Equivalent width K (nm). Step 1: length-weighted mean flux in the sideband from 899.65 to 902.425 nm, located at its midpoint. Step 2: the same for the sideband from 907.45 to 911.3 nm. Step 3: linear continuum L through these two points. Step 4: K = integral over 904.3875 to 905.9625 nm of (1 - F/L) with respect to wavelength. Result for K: 0.29 nm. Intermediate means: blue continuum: 5.35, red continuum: 5.35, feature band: 4.36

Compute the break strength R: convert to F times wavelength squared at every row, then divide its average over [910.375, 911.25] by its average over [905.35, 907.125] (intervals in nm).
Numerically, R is 1.22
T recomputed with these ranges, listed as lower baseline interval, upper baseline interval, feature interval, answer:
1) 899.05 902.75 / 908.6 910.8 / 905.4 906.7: 0.116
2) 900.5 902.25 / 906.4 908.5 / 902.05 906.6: 0.086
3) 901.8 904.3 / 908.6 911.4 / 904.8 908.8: 0.120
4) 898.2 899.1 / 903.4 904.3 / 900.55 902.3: -0.105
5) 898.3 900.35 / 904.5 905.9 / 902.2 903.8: -0.120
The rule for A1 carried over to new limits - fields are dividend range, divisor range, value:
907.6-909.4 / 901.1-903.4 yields 1.00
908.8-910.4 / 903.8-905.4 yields 1.25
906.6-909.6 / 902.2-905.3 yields 1.07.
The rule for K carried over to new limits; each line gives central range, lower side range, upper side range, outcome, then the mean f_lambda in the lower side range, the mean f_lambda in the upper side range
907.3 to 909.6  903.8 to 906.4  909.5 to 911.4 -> 0.063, 4.62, 5.63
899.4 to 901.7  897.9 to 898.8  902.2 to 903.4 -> -0.192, 5.02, 4.89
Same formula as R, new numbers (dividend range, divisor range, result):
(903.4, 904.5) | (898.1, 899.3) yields 1.09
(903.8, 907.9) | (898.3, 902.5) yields 0.94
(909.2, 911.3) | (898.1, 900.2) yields 1.20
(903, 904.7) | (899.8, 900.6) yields 0.93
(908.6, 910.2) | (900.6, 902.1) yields 1.00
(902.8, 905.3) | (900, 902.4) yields 0.88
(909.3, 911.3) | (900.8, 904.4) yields 1.11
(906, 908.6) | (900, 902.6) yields 0.93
